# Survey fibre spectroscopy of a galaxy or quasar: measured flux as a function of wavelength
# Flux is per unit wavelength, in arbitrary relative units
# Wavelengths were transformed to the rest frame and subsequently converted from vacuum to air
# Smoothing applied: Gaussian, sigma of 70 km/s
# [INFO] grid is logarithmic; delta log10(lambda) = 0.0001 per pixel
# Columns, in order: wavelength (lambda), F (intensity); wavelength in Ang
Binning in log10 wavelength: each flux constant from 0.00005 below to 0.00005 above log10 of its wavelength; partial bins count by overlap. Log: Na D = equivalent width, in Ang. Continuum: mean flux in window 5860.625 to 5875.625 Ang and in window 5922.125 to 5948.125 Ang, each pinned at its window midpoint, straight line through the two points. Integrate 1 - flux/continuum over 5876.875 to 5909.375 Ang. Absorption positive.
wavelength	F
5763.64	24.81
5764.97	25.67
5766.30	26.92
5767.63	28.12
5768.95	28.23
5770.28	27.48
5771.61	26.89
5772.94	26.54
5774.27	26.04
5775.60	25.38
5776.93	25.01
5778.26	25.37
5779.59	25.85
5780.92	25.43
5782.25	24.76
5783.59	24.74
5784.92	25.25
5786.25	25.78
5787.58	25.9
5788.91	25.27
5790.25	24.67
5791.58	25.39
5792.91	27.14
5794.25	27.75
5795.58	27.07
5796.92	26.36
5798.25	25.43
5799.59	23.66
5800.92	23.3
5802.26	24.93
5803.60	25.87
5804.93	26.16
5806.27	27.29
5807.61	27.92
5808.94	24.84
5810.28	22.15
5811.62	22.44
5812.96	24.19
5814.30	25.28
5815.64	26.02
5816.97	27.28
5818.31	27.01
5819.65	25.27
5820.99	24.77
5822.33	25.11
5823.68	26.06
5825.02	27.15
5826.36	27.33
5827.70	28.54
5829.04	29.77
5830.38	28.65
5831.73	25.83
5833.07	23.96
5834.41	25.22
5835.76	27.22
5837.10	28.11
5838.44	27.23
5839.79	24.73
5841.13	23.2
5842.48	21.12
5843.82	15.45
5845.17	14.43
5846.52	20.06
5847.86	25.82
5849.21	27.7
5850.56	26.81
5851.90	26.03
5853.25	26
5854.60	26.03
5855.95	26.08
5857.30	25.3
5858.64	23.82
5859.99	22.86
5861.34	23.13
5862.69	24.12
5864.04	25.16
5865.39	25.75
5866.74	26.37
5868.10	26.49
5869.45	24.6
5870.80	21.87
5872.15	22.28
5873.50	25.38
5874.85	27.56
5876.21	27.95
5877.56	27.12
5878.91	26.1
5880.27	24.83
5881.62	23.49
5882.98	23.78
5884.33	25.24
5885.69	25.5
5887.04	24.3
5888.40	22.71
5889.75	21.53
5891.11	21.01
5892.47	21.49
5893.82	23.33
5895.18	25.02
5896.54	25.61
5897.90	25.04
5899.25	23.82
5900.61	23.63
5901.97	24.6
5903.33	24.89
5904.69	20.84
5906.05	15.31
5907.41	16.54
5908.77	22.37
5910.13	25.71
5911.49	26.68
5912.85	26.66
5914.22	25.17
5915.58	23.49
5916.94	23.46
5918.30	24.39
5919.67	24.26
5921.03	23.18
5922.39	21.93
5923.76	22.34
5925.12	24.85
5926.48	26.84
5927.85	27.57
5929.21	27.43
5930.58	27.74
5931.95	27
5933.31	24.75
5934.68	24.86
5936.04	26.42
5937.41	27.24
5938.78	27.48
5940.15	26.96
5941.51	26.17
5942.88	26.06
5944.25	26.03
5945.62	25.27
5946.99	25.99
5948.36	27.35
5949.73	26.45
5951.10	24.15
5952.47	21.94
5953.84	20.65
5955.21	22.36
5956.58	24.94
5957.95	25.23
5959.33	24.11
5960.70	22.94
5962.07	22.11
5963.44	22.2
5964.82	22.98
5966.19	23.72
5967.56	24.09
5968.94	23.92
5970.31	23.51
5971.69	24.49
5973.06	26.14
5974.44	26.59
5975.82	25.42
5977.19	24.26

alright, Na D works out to 2.6 Ang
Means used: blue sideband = 24.8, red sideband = 26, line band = 23.3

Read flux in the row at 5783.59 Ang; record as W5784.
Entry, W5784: 24.74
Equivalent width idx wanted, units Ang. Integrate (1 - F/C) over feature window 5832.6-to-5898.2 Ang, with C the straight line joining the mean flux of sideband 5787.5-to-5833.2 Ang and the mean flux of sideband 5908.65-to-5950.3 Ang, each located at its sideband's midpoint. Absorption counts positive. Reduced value 3.6 Ang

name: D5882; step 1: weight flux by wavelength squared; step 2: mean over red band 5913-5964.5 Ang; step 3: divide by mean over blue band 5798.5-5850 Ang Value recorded 1.0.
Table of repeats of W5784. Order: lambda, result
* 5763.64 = 24.81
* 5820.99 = 24.77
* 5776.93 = 25.01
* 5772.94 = 26.54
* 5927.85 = 27.57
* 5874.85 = 27.56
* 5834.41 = 25.22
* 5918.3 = 24.39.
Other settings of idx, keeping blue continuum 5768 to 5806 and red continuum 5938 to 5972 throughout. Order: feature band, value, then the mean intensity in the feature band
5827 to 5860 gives 0.67 Ang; 24.8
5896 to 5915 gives 1.16 Ang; 23.3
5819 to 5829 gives -0.40 Ang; 26.5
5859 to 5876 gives 0.30 Ang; 24.7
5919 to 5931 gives -0.19 Ang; 25.1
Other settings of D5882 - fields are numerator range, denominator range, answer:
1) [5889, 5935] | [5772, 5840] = 0.96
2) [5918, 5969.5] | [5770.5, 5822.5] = 1.02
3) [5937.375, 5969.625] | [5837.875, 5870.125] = 1.05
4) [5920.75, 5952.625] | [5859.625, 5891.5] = 1.07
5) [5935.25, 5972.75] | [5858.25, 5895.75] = 1.04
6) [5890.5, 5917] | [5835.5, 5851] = 1.02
